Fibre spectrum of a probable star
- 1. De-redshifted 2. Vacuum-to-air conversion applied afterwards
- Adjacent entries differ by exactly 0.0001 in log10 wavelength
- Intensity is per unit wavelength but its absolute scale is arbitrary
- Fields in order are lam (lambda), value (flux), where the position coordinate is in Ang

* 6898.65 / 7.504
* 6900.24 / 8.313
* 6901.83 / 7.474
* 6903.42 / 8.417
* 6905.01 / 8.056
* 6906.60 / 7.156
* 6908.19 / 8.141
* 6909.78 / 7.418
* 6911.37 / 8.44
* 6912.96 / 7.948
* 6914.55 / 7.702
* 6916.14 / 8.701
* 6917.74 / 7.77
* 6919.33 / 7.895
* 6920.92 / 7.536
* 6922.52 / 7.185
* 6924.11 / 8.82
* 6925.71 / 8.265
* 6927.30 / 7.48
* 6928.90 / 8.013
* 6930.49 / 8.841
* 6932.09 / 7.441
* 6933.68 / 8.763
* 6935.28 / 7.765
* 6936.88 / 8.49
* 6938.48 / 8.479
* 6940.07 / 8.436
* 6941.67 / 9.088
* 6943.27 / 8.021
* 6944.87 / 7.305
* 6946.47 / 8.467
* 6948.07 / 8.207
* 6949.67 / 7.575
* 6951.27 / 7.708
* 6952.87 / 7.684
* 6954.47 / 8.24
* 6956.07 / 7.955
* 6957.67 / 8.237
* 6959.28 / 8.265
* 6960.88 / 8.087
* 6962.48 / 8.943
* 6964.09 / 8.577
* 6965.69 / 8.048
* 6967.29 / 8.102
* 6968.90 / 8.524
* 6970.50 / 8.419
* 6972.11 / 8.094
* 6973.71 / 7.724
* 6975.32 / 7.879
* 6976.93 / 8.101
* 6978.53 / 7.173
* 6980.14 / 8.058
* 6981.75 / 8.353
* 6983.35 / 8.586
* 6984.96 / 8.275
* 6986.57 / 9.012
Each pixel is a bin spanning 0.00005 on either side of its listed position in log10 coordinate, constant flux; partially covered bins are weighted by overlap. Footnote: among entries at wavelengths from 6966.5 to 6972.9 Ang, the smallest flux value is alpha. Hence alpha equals 8.094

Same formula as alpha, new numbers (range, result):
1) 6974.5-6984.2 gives 7.173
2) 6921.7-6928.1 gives 7.185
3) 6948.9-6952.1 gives 7.575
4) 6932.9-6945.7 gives 7.305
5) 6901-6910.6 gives 7.156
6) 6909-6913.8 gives 7.418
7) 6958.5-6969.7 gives 8.048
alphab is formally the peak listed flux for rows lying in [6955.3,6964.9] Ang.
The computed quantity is 8.943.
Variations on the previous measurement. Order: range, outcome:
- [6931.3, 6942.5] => 9.088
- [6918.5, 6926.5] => 8.82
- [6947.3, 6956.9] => 8.24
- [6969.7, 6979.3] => 8.419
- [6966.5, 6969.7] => 8.524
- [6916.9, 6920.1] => 7.895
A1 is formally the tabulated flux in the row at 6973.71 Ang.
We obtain 7.724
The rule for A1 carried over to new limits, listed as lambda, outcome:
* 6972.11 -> 8.094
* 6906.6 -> 7.156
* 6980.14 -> 8.058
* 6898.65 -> 7.504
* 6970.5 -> 8.419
